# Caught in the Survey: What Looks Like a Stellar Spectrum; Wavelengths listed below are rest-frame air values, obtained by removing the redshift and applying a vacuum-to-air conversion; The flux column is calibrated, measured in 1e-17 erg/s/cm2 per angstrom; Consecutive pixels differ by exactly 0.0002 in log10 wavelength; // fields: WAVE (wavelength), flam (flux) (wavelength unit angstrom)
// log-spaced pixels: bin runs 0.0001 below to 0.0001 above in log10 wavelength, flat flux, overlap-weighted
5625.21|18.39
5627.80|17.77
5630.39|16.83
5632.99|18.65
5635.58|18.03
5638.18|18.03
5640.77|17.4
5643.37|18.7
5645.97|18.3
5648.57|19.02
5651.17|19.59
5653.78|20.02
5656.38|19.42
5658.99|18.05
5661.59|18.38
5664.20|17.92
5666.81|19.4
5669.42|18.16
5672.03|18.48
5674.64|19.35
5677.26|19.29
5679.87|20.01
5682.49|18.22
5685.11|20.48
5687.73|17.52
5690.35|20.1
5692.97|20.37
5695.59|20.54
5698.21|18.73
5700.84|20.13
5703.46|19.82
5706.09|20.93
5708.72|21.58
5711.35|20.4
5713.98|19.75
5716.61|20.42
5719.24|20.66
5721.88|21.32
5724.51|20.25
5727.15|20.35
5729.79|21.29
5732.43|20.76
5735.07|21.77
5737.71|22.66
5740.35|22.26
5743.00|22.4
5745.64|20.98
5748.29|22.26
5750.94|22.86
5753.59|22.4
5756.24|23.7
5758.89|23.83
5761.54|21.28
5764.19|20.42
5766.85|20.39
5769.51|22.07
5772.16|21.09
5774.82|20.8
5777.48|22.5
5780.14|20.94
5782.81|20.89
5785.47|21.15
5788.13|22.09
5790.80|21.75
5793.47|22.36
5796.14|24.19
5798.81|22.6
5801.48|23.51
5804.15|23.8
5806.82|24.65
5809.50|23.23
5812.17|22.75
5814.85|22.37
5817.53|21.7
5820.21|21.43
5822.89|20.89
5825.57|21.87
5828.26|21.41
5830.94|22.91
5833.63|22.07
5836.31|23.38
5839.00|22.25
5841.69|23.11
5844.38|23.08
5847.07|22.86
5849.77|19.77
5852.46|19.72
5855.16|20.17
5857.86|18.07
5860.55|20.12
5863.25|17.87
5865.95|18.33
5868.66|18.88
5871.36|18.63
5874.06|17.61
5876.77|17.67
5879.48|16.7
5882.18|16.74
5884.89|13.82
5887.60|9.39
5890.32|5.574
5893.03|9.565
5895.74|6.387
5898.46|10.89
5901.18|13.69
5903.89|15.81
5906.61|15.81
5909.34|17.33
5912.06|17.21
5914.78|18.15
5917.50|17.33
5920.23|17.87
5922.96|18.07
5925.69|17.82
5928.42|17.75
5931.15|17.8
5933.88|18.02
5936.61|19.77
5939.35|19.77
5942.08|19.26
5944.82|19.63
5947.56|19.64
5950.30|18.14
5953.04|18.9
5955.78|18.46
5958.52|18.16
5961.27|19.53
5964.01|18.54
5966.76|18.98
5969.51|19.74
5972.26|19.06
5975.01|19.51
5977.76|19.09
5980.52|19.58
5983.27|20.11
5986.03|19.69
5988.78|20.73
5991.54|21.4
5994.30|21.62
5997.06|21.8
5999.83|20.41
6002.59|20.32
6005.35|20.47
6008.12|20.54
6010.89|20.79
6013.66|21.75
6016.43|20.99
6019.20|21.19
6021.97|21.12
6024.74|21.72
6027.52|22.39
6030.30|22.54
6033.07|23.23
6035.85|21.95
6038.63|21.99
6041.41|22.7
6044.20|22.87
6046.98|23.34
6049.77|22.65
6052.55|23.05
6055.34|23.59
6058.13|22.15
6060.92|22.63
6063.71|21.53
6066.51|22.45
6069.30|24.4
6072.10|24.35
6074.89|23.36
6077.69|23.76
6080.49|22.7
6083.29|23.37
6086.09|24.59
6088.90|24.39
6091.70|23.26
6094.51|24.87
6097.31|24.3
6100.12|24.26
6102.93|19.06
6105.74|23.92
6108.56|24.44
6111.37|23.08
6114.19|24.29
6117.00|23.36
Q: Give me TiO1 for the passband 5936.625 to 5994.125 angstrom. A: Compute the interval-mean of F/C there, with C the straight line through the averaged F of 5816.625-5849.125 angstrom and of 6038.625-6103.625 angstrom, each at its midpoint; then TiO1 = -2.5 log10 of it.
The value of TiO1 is 0.17 mag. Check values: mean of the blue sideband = 22.2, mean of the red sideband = 23.2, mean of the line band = 19.5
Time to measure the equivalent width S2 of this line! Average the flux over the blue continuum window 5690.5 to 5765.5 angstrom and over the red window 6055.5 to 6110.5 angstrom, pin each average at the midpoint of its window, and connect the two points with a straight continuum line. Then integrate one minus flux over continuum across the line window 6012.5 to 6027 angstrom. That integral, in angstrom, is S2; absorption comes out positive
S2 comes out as 1.0 angstrom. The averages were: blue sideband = 21.2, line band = 21.4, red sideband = 23.4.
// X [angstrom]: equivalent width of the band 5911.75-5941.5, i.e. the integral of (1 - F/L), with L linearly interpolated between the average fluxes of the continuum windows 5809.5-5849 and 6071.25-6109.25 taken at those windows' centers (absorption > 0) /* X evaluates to 6.0 angstrom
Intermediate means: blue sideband 22.3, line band 18.2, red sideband 23.6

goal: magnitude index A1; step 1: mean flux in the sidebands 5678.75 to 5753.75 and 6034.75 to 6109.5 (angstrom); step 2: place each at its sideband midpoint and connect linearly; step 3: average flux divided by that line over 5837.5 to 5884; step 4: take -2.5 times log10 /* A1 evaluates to 0.12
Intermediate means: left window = 20.7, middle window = 19.5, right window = 23.2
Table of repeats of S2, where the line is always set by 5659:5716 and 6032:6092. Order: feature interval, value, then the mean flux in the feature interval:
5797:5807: -1.44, 23.6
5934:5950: 1.86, 19.4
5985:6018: 2.39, 20.9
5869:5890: 5.80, 15.4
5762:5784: -0.90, 21.1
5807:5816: -1.02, 23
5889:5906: 8.65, 10.6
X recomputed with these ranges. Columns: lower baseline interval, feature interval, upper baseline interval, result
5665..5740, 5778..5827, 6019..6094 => -3.4 angstrom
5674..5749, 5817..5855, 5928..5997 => -3.6 angstrom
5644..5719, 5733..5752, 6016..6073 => -2.0 angstrom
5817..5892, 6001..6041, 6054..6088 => 1.4 angstrom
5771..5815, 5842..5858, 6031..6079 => 1.1 angstrom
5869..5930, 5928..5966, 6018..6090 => -3.0 angstrom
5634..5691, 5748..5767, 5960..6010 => -3.0 angstrom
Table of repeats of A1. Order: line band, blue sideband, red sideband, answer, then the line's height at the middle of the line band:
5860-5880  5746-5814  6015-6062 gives 0.22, 22.3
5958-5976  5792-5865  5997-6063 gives 0.15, 21.9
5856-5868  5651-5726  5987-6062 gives 0.12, 20.8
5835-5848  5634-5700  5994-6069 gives -0.13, 20.4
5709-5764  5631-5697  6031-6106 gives -0.10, 19.7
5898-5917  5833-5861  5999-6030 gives 0.32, 21.3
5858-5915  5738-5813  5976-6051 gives 0.40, 21.8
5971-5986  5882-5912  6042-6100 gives -0.12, 17.5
